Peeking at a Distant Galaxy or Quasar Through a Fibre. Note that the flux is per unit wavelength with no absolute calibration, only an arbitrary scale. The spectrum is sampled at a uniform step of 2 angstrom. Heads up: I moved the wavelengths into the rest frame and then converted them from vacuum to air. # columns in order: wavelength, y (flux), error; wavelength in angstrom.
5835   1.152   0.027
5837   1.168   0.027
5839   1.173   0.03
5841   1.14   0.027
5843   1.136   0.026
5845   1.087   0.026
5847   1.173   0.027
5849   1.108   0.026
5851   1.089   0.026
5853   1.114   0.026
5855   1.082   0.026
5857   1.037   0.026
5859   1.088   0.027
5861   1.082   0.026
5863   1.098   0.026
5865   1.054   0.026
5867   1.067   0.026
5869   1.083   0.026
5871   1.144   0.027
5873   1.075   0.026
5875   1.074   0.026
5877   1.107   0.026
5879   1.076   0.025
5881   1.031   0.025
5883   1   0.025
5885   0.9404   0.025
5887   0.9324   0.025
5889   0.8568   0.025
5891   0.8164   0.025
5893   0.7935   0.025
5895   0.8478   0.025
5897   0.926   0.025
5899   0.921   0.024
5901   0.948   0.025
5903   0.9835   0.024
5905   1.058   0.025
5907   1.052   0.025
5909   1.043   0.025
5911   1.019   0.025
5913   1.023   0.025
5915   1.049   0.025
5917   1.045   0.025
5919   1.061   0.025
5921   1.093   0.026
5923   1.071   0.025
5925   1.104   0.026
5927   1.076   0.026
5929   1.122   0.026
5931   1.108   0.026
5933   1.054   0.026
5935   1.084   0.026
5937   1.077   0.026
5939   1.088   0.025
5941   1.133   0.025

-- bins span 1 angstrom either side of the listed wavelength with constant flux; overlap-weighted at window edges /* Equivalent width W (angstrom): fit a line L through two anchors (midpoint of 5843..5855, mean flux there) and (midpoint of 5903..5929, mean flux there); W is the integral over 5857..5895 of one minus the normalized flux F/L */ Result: 2.7 angstrom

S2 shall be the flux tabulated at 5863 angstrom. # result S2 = 1.098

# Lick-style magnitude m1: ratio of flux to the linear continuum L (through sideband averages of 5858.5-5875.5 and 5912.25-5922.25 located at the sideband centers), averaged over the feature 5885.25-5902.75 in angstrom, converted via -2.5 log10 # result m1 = 0.20 mag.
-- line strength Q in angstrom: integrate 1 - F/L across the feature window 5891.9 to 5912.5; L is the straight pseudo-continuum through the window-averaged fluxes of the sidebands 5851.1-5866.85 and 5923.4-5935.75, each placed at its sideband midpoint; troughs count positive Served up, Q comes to 2.4 angstrom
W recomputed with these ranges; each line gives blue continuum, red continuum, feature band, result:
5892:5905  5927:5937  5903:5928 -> -1.3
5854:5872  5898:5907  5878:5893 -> 1.3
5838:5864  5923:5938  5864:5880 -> 0.3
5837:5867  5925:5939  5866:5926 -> 4.8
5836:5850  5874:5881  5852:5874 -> 0.4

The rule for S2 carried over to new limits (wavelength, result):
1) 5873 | 1.075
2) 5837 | 1.168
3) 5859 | 1.088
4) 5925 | 1.104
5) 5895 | 0.8478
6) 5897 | 0.926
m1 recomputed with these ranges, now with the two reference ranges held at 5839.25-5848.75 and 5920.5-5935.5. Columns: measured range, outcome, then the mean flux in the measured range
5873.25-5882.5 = 0.05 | 1.07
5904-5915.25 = 0.06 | 1.04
